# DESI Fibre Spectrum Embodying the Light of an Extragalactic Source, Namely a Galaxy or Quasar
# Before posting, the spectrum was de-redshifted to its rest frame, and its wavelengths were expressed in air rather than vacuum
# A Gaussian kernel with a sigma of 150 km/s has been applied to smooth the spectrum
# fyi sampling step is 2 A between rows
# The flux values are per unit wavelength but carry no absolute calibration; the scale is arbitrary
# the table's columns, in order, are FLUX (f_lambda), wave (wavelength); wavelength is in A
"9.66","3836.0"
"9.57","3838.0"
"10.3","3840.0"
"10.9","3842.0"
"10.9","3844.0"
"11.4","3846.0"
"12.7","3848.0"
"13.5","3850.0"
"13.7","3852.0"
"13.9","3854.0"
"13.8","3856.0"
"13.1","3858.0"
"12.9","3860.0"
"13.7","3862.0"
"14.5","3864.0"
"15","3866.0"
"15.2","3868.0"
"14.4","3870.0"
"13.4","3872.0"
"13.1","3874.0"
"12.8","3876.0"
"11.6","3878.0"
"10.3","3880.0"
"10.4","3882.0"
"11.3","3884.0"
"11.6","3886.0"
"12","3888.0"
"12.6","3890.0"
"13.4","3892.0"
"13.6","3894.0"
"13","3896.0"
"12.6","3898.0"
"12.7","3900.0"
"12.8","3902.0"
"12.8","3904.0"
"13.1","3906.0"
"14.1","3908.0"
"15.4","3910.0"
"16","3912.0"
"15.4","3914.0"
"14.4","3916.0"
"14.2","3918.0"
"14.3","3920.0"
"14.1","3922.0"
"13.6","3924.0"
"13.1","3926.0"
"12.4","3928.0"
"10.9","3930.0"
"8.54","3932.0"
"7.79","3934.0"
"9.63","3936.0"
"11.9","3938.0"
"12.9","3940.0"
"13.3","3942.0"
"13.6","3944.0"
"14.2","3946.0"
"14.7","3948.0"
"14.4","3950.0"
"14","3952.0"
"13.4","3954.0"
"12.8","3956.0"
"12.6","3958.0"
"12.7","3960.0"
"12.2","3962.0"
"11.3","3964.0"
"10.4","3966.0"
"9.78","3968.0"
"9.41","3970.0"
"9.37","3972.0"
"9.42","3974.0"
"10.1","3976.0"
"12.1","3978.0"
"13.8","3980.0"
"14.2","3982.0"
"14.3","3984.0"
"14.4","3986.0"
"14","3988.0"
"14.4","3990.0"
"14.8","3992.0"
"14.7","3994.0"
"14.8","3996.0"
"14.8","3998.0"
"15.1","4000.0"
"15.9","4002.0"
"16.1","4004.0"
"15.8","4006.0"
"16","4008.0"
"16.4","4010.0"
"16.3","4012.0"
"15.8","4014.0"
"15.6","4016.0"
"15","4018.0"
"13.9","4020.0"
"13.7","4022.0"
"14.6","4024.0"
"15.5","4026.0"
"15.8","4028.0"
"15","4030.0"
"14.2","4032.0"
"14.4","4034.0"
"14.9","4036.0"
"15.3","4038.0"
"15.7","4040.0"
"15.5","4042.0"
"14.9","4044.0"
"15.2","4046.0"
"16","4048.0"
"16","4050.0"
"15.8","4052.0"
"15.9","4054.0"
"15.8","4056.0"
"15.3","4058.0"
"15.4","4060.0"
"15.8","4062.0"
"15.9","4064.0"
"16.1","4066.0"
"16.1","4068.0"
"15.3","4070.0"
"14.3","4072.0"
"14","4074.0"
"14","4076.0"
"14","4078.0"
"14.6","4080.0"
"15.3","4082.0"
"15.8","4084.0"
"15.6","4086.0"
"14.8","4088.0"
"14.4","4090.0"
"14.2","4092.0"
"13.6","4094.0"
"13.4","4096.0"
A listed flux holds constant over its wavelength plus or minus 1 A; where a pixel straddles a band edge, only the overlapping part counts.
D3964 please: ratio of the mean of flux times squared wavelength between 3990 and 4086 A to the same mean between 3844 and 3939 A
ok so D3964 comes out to 1.27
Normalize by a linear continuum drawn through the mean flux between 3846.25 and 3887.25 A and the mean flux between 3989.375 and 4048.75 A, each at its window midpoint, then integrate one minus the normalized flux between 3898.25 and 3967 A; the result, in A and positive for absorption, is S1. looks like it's 5.0 A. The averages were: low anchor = 13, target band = 12.9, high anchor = 15.2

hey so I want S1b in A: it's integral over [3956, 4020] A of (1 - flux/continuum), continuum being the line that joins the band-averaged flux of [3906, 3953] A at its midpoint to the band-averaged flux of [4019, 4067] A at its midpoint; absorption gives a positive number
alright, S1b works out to 3.1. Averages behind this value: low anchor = 13.2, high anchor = 15.3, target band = 13.6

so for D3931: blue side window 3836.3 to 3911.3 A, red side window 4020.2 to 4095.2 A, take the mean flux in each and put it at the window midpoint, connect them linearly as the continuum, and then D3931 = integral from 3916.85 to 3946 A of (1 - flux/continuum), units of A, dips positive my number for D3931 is 2.66 A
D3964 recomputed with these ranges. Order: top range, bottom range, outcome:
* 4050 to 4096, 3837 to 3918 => 1.28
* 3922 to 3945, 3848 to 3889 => 0.93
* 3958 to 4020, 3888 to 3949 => 1.09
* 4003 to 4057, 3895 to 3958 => 1.24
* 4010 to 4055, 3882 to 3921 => 1.22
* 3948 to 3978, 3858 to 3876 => 0.88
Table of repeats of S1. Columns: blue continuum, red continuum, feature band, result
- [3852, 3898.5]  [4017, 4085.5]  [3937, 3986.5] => 5.67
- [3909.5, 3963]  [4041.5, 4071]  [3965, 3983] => 3.79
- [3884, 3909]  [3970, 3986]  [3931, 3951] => 0.32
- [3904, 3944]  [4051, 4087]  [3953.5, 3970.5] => 2.38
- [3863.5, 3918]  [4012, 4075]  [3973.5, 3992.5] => 1.66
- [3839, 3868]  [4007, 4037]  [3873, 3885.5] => 1.60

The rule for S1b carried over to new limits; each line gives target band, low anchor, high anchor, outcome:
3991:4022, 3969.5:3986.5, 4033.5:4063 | -4.7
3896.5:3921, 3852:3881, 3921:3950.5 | -2.4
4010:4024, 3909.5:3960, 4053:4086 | -0.7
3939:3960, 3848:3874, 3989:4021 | 1.7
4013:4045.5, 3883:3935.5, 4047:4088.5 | -0.6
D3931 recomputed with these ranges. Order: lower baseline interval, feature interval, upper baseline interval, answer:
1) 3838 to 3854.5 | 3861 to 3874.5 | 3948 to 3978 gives -2.6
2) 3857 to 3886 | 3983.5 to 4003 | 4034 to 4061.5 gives 0.0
